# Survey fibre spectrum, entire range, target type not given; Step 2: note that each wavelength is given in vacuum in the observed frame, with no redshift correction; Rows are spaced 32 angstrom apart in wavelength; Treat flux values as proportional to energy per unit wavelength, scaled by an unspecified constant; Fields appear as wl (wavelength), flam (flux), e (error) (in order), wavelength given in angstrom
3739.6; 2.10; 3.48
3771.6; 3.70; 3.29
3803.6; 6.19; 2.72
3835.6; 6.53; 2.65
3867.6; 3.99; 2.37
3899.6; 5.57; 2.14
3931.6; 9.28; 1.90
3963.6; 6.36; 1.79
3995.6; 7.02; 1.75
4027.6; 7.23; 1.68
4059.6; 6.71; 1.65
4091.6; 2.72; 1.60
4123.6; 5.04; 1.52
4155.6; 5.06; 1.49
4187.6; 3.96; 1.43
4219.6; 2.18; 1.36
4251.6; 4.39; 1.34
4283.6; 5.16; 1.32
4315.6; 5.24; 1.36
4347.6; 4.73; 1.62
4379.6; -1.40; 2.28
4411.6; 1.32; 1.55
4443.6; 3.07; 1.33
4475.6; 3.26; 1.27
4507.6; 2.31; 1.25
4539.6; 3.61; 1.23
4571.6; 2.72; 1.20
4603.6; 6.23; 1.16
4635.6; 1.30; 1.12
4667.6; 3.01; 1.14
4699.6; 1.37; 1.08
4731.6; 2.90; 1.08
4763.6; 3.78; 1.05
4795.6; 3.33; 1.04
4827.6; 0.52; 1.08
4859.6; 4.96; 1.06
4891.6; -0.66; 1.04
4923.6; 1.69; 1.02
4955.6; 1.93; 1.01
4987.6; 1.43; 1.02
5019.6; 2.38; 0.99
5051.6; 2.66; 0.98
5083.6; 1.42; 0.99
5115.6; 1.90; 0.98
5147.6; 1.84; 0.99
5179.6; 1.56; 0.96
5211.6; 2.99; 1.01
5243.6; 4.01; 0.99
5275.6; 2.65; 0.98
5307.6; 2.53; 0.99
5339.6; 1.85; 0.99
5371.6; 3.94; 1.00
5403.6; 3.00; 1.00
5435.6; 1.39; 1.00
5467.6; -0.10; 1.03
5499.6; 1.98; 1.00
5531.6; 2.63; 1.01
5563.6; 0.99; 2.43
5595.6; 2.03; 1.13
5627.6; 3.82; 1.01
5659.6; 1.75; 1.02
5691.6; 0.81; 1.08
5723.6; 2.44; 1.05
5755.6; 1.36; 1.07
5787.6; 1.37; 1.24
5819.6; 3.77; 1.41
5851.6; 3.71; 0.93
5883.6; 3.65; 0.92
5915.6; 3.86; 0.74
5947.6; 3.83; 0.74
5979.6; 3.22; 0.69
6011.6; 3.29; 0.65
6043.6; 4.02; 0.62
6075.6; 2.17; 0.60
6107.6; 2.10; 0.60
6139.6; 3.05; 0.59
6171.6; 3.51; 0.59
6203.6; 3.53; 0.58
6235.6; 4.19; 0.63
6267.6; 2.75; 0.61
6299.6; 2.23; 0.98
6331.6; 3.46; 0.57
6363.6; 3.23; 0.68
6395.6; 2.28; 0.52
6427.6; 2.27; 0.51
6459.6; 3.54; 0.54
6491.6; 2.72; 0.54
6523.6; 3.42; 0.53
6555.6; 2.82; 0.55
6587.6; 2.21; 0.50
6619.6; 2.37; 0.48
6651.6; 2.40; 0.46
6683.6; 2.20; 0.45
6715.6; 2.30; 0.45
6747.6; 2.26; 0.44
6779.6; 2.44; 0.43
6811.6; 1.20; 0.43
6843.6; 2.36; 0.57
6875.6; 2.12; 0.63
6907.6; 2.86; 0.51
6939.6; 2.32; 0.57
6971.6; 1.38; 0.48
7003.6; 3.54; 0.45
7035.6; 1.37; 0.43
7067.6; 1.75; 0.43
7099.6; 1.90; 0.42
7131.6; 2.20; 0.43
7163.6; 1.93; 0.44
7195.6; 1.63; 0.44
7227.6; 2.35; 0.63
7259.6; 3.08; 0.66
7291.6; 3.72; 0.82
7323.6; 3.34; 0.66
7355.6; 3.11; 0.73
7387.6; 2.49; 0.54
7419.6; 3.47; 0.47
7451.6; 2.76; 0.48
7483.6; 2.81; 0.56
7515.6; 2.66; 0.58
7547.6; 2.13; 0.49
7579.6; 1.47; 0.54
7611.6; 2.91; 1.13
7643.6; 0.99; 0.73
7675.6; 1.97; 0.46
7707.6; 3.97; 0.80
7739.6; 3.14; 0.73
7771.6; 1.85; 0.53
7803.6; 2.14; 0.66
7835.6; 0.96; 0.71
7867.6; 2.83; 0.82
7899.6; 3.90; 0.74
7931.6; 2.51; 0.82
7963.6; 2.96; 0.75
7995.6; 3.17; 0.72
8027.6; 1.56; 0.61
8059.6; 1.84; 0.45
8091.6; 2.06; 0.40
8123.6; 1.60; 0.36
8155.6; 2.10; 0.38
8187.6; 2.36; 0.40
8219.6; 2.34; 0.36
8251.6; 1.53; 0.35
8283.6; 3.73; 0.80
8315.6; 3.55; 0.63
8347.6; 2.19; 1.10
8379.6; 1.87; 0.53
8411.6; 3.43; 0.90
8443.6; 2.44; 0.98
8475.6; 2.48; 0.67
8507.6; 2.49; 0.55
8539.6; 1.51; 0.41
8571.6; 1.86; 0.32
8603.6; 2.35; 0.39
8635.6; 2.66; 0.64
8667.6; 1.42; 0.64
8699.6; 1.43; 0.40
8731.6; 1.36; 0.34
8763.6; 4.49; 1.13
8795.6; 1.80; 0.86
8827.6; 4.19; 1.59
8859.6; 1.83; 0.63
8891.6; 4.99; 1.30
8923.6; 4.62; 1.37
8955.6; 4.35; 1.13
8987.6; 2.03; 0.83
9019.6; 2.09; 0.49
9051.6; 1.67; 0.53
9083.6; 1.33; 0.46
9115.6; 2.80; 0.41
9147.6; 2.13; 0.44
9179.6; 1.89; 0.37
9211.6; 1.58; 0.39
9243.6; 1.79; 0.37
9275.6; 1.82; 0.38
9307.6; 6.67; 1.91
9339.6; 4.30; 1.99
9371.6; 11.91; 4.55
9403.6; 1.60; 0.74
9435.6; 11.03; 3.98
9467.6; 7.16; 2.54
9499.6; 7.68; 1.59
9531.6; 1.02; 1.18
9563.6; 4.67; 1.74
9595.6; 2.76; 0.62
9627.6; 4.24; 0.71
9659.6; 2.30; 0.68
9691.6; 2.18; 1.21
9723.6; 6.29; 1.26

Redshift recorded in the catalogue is 1.50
